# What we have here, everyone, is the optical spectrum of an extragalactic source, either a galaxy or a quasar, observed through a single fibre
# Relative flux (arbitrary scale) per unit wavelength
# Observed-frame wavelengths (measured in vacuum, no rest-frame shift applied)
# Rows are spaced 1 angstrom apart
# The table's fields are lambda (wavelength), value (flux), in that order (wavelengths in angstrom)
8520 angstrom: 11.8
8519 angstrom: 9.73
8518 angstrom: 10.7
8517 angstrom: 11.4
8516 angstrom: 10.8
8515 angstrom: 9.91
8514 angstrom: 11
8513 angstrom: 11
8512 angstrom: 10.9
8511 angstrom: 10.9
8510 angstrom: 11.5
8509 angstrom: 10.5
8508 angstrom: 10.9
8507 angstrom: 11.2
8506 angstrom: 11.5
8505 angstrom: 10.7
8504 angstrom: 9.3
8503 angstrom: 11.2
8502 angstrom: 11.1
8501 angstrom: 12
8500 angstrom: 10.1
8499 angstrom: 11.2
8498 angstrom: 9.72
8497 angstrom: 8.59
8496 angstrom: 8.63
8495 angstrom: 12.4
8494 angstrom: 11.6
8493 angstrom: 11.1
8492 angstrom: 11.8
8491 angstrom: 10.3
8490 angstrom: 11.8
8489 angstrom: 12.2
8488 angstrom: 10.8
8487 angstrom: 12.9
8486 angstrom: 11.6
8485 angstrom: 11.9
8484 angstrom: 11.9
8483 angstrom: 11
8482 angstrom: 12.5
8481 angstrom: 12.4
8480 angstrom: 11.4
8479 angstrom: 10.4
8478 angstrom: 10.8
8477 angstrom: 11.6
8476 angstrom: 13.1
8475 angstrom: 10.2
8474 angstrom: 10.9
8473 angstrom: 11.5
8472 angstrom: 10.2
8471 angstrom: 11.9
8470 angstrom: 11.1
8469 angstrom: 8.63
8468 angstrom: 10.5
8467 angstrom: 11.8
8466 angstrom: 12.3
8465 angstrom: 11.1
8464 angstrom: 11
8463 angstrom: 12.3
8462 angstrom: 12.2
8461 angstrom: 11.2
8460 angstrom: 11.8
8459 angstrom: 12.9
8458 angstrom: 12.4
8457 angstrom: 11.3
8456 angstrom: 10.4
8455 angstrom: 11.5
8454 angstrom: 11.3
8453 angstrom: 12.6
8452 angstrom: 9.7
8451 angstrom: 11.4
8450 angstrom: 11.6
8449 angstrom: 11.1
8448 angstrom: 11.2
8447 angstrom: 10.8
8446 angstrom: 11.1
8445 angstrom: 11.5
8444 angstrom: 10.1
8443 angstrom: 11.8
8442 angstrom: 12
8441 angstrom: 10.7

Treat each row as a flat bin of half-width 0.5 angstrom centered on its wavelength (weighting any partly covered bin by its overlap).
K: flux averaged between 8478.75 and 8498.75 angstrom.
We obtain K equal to 11.3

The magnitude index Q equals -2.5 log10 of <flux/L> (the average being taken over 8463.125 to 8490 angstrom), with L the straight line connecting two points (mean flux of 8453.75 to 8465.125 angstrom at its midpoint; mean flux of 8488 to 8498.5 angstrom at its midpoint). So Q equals -0.02 mag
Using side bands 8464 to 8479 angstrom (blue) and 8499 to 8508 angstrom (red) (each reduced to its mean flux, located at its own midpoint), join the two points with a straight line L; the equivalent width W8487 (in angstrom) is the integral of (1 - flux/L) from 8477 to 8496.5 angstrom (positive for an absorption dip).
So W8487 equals -0.8 angstrom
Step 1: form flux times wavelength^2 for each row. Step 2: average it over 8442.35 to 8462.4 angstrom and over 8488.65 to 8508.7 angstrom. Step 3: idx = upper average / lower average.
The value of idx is 0.96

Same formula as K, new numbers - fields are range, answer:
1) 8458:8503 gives 11.3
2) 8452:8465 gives 11.6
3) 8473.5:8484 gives 11.5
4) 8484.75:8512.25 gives 11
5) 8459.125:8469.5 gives 11.3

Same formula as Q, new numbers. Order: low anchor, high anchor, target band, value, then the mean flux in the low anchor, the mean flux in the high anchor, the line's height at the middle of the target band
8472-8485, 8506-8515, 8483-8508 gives 0.01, 11.4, 11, 11.2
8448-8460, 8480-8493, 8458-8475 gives 0.02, 11.5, 11.7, 11.6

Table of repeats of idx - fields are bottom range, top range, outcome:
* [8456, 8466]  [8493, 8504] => 0.91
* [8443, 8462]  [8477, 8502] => 1.00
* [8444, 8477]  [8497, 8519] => 0.96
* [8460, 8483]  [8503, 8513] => 0.97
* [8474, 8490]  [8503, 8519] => 0.93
